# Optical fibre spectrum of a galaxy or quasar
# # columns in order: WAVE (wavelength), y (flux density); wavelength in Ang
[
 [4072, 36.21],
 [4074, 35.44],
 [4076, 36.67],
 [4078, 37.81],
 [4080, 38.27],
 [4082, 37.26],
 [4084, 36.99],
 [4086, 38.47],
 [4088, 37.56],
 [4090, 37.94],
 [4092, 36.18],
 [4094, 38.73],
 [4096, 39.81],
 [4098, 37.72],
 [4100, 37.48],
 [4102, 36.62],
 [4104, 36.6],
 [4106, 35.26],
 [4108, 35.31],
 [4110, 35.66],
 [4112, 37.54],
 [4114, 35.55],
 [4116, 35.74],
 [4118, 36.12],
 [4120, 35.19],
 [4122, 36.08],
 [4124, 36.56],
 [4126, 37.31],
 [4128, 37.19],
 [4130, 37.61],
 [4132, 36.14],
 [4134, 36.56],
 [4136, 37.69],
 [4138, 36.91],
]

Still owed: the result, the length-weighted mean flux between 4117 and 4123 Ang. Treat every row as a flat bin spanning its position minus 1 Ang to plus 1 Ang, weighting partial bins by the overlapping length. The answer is 35.8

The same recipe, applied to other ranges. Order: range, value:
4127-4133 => 37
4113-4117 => 35.6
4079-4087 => 37.7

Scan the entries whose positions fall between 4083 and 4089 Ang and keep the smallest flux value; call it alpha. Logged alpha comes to 36.99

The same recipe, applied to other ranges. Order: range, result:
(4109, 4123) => 35.19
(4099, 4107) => 35.26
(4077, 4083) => 37.26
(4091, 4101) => 36.18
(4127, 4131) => 37.19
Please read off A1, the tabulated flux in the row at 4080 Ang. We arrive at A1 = 38.27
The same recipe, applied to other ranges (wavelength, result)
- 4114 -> 35.55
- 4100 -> 37.48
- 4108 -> 35.31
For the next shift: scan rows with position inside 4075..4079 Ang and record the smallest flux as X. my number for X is 36.67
